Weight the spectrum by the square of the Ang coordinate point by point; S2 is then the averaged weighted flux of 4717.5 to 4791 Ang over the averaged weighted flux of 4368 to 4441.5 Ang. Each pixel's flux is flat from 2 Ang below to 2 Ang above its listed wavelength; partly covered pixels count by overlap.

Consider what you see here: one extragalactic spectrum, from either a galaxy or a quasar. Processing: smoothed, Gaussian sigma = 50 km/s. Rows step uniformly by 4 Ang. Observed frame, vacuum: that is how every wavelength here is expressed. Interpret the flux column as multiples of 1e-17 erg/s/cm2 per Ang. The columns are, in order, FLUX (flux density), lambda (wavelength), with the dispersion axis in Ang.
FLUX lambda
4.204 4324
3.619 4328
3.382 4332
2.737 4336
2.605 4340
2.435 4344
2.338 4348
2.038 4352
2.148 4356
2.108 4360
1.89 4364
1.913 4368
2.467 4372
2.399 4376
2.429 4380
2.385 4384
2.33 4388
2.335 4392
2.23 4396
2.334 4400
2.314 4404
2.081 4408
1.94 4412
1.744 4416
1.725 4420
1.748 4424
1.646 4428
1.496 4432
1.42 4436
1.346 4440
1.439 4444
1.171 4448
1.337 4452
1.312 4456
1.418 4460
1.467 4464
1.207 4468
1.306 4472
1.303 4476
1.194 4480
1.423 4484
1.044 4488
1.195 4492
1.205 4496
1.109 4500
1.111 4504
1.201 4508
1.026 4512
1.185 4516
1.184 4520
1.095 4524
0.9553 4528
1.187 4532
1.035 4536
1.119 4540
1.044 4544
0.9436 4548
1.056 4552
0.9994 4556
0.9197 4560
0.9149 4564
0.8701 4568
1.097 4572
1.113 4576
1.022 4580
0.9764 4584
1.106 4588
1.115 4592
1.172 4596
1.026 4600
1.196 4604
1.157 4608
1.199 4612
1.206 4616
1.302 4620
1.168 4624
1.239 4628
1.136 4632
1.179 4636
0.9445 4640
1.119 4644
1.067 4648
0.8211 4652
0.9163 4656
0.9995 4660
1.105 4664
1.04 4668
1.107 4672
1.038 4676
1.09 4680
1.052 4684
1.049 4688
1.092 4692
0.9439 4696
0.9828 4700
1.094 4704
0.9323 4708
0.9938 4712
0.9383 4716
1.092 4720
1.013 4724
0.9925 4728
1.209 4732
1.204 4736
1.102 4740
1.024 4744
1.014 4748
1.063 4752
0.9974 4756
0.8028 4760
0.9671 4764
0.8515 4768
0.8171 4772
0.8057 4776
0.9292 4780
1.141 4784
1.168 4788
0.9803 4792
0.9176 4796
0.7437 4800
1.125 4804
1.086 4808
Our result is 0.6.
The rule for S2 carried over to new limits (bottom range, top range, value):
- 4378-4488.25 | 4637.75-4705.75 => 0.68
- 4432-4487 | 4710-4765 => 0.87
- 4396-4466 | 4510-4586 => 0.66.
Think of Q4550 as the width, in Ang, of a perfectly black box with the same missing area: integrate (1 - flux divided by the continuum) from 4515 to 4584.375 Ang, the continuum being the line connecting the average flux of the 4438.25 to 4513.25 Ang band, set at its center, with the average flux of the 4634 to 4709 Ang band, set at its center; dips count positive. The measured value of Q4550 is 7.8 Ang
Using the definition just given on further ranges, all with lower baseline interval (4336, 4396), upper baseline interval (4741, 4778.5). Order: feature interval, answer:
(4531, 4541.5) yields 3.67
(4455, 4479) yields 7.54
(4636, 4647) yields 2.28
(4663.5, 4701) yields 4.66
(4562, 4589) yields 9.55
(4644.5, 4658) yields 3.63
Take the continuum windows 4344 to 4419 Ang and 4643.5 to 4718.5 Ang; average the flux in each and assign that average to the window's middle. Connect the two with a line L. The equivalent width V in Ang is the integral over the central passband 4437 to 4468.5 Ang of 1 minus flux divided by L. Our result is 9.3 Ang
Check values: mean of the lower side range 2.19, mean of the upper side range 1.02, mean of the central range 1.35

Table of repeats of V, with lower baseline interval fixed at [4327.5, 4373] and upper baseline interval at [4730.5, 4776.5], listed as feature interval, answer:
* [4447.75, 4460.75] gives 4.7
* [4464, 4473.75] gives 3.5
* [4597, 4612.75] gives 3.9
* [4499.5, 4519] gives 7.7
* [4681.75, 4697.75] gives 2.4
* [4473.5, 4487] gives 4.7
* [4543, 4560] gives 7.1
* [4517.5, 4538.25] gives 8.1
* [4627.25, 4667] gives 9.5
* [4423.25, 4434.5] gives 2.9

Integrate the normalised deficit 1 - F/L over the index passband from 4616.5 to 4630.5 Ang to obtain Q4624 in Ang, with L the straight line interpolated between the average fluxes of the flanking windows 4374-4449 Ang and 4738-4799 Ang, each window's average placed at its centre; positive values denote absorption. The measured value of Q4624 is 1.3 Ang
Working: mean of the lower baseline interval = 1.93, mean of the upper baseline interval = 0.968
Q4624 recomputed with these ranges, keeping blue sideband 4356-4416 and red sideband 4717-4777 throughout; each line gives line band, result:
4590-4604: 3.57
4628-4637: 1.36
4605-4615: 1.88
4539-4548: 3.39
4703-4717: 1.71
